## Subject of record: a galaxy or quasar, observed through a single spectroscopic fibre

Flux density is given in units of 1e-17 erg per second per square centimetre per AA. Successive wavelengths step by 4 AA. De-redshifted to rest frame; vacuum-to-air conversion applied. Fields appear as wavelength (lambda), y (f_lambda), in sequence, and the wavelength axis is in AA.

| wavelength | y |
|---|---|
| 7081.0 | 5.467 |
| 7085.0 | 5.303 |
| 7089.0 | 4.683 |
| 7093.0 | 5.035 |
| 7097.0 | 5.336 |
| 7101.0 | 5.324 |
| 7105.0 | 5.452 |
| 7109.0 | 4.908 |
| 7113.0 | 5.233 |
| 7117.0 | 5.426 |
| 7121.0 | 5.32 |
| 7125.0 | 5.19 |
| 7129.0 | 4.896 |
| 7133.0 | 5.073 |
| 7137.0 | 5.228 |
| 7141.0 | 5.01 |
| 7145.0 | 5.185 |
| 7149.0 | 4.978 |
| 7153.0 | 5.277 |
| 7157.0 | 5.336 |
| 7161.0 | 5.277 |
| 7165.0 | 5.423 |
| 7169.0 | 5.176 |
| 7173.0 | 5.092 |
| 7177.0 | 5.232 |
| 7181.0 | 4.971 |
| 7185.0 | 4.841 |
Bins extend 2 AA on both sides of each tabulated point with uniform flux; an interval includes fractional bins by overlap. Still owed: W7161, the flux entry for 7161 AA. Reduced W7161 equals 5.277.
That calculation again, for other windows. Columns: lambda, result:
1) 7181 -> 4.971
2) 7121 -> 5.32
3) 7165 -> 5.423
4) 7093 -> 5.035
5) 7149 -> 4.978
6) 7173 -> 5.092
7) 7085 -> 5.303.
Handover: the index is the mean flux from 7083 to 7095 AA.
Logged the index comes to 5.01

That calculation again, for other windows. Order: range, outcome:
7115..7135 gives 5.18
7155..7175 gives 5.26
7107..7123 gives 5.22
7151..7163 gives 5.3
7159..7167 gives 5.35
